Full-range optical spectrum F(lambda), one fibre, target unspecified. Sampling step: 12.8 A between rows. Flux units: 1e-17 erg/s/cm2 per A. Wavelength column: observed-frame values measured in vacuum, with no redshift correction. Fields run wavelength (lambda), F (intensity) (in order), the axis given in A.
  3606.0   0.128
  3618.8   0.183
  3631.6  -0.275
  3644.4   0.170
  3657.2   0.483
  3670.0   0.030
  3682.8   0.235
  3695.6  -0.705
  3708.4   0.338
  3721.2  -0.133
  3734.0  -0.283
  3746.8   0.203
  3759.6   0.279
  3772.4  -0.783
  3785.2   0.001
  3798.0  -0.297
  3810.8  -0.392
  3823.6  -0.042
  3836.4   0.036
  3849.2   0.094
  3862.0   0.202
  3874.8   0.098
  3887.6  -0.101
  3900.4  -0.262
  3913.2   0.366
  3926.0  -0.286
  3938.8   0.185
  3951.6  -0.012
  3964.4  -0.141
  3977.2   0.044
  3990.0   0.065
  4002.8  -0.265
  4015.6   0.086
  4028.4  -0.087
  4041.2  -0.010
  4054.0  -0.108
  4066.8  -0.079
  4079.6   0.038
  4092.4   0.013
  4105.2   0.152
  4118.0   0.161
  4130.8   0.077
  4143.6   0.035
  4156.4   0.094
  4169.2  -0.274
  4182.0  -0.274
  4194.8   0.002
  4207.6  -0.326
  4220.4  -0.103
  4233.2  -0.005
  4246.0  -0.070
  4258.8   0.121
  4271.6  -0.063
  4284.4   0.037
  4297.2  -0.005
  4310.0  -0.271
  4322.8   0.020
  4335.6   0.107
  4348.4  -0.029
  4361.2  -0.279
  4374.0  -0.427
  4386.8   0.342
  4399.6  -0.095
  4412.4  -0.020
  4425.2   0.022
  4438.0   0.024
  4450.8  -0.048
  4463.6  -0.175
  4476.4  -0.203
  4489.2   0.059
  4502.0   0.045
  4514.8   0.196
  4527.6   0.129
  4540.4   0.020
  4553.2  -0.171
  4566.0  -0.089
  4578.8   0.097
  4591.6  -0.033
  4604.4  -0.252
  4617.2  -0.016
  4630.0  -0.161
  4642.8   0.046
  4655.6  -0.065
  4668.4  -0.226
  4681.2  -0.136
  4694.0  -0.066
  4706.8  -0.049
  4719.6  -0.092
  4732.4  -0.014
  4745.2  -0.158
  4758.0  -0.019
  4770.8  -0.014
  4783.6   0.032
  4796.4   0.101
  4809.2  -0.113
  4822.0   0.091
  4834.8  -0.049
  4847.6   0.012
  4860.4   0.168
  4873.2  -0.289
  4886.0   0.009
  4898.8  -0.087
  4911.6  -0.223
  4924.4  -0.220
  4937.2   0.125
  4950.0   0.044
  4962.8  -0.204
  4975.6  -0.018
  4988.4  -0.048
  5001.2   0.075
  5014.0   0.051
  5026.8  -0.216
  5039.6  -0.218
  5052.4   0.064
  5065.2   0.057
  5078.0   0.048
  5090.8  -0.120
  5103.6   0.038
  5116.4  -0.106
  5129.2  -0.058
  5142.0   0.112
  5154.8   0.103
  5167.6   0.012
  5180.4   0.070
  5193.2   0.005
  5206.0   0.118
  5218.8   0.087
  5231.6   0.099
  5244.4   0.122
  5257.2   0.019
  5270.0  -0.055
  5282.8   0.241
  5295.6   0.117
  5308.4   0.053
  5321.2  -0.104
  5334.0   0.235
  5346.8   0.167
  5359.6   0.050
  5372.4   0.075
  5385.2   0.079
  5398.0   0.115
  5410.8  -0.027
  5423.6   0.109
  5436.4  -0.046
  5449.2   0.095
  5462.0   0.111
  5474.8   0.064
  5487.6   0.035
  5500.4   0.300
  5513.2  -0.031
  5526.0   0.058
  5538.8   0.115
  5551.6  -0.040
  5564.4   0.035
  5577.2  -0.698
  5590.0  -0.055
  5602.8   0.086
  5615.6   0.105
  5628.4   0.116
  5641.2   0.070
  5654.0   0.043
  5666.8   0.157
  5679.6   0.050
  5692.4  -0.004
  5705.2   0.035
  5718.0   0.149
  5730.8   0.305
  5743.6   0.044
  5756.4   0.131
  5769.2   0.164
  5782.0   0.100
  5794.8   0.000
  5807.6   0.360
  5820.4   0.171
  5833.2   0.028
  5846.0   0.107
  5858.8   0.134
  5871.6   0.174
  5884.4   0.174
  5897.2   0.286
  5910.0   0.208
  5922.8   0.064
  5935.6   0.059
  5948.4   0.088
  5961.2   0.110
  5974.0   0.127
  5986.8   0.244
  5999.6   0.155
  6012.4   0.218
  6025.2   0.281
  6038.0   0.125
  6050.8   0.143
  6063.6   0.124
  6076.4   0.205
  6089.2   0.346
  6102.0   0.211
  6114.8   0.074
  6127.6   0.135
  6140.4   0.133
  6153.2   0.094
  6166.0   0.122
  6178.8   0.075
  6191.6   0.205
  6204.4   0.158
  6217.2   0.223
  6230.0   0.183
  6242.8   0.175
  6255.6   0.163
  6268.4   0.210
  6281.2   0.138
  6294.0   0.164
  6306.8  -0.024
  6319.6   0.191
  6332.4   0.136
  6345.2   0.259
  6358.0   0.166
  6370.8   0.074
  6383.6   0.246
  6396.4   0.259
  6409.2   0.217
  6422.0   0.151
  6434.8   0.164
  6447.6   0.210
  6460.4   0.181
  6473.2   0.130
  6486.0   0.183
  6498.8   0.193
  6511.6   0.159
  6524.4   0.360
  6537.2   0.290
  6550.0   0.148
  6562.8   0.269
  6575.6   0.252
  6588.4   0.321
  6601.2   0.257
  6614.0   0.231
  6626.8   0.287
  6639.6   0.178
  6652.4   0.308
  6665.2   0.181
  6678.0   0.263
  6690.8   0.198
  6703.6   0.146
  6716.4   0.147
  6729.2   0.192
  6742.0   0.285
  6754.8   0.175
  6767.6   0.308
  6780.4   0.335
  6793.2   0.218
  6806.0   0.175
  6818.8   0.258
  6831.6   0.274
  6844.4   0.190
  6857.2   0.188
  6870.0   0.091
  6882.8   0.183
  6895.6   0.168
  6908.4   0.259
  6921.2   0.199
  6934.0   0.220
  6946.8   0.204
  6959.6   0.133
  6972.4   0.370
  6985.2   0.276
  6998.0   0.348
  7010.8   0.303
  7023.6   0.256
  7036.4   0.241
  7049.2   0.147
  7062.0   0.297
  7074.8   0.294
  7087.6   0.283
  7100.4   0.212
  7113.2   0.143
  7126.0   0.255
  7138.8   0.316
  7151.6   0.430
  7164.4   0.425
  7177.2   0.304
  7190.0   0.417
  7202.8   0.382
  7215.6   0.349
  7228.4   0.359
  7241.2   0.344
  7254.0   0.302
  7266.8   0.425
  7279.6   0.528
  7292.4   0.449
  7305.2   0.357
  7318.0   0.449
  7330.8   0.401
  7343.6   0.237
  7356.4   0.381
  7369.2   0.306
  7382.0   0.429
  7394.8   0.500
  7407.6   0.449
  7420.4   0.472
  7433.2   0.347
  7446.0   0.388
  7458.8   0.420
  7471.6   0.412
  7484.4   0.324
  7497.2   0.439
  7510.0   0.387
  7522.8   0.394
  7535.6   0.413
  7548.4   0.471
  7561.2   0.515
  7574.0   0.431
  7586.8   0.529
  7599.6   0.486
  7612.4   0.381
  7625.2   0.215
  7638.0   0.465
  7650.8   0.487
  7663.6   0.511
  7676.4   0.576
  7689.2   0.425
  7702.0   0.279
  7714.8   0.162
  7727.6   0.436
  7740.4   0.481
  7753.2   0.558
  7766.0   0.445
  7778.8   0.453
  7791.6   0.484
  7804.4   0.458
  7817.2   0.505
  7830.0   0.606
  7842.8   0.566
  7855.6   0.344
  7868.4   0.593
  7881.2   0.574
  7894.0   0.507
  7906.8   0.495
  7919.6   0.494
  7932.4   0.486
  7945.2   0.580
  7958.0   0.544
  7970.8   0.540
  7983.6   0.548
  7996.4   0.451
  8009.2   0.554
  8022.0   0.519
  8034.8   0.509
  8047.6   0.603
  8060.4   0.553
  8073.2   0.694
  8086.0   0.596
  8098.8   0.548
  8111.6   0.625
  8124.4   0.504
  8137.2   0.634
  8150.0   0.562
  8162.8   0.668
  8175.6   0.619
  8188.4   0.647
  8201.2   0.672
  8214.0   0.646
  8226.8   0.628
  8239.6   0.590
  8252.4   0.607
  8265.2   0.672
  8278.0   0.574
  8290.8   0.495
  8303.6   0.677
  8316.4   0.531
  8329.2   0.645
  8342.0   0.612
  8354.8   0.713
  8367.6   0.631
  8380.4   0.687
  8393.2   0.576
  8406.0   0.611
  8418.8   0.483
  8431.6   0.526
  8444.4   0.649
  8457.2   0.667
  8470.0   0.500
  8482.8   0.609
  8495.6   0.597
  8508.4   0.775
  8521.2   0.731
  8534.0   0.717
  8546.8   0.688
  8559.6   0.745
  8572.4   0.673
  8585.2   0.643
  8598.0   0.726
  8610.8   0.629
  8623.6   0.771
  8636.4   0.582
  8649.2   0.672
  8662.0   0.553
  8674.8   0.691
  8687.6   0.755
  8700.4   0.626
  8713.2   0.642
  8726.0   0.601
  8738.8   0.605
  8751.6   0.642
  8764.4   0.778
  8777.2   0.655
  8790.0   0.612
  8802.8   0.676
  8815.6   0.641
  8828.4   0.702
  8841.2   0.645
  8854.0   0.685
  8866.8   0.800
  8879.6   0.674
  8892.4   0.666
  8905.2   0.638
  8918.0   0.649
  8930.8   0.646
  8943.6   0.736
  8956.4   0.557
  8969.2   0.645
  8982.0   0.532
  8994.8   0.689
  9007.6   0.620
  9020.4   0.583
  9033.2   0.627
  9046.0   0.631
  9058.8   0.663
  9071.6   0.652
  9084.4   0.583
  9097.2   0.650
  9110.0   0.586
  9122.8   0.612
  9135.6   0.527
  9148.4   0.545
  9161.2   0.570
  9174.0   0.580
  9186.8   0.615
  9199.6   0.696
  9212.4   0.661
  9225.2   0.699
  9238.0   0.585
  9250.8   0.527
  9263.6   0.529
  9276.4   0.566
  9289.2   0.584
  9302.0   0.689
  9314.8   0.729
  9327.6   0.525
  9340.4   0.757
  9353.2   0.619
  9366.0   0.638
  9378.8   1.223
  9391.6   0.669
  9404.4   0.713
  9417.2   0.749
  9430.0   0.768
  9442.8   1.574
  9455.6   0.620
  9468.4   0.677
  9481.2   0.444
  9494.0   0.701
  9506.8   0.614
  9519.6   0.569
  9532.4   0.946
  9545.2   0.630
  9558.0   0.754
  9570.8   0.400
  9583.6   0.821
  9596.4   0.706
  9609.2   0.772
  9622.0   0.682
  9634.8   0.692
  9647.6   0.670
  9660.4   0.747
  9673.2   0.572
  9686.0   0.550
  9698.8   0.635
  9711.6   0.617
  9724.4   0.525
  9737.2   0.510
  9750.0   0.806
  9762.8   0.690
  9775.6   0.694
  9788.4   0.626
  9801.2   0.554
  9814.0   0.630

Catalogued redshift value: 0.791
